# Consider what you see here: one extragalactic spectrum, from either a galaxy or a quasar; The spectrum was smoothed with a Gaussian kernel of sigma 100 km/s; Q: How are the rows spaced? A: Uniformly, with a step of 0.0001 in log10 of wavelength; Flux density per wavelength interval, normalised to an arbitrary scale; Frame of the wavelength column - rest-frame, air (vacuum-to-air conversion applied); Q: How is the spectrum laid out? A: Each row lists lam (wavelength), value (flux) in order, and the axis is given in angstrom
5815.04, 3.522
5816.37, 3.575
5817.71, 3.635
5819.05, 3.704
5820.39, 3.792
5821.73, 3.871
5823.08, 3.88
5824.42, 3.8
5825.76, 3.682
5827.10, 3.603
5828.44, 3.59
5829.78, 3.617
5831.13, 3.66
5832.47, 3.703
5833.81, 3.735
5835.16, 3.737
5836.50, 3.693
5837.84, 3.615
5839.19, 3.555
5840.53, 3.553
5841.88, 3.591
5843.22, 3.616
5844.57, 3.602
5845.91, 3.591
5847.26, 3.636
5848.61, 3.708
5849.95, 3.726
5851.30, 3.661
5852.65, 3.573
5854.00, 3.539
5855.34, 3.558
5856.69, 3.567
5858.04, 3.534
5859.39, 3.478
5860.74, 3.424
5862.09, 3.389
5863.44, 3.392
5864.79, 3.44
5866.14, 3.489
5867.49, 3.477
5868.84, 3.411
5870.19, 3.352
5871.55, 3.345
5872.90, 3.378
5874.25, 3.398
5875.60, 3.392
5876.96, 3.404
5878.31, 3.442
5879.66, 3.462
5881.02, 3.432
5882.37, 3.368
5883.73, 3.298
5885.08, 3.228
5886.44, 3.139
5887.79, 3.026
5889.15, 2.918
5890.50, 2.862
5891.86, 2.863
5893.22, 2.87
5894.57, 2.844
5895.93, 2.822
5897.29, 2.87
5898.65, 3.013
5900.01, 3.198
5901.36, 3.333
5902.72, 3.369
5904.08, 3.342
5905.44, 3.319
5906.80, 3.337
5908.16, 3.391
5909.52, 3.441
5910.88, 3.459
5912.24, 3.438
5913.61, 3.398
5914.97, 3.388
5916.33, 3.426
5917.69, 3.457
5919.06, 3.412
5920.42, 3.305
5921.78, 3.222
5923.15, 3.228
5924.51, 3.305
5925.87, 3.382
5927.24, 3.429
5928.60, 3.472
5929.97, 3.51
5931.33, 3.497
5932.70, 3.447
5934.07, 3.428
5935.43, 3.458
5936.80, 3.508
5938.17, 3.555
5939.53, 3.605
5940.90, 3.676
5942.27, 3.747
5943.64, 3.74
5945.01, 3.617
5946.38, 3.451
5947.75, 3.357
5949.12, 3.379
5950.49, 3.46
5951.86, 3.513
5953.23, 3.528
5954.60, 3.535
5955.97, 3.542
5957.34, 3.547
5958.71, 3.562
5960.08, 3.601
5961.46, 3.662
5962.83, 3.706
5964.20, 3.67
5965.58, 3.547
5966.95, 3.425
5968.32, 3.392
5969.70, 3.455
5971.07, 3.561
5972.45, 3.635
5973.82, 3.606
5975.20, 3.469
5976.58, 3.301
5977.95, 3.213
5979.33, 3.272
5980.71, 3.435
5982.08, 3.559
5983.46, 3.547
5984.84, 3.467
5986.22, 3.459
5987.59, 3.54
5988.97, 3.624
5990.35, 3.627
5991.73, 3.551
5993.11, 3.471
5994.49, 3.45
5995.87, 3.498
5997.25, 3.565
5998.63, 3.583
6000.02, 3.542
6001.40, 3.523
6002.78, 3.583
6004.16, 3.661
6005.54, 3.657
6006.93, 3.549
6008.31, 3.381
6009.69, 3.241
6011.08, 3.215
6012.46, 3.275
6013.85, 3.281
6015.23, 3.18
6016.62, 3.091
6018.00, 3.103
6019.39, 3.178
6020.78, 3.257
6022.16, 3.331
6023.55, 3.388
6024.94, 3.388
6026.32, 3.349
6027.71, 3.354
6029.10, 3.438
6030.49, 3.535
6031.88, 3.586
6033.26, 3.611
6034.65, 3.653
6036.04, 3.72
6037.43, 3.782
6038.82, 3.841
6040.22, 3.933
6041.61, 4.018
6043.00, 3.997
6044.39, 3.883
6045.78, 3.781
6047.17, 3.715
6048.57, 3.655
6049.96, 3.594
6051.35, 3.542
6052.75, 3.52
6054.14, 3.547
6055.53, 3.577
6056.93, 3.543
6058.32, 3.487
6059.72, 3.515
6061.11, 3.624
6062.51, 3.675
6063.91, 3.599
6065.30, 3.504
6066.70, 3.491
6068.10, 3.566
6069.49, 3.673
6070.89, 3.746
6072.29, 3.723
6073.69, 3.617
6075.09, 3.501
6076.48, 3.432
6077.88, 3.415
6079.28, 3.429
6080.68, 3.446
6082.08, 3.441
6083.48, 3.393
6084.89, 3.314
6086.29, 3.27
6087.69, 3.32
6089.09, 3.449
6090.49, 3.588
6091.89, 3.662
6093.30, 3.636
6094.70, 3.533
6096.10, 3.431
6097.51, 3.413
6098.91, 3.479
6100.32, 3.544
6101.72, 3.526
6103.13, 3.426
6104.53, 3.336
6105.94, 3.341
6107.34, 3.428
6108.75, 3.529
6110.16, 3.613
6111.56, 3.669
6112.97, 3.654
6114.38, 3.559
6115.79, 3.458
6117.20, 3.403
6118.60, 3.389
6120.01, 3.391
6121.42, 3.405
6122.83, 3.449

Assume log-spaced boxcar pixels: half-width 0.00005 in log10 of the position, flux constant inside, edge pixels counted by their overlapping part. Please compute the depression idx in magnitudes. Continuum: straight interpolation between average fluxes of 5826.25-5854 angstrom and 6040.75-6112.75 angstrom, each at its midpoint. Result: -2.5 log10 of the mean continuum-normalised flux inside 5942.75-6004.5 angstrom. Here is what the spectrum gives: 0.02 mag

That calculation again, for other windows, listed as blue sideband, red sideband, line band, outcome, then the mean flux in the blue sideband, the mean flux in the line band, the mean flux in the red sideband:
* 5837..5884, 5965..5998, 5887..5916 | 0.11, 3.5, 3.17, 3.49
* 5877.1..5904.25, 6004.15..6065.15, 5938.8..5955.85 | -0.08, 3.14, 3.55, 3.53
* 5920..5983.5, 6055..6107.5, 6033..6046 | -0.10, 3.49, 3.83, 3.5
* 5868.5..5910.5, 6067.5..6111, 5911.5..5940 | -0.05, 3.22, 3.42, 3.49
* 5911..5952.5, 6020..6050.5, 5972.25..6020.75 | 0.04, 3.46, 3.43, 3.63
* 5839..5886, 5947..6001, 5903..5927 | 0.04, 3.48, 3.37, 3.51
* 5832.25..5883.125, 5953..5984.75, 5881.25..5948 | 0.06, 3.52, 3.32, 3.51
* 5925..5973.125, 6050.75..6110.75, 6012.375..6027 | 0.08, 3.53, 3.26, 3.51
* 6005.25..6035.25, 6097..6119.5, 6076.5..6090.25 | 0.02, 3.36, 3.39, 3.49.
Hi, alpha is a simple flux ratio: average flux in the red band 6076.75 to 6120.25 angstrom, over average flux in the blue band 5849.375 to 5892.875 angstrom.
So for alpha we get 1.03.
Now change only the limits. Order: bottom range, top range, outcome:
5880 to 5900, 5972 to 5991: 1.14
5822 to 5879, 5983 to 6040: 0.97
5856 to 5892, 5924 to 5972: 1.06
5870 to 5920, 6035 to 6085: 1.11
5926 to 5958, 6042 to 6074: 1.03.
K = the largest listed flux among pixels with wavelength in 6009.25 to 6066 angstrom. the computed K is 4.018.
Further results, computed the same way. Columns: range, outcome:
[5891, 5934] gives 3.51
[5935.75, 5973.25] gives 3.747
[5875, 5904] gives 3.462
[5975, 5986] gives 3.559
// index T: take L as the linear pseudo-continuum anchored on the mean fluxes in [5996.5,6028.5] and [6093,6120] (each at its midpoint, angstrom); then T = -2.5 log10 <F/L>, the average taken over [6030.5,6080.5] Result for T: -0.07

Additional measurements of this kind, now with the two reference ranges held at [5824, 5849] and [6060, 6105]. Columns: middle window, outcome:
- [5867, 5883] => 0.07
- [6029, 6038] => -0.03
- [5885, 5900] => 0.22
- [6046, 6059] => -0.02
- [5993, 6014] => 0.02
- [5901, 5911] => 0.07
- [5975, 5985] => 0.05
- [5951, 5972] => 0.01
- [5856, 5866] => 0.05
